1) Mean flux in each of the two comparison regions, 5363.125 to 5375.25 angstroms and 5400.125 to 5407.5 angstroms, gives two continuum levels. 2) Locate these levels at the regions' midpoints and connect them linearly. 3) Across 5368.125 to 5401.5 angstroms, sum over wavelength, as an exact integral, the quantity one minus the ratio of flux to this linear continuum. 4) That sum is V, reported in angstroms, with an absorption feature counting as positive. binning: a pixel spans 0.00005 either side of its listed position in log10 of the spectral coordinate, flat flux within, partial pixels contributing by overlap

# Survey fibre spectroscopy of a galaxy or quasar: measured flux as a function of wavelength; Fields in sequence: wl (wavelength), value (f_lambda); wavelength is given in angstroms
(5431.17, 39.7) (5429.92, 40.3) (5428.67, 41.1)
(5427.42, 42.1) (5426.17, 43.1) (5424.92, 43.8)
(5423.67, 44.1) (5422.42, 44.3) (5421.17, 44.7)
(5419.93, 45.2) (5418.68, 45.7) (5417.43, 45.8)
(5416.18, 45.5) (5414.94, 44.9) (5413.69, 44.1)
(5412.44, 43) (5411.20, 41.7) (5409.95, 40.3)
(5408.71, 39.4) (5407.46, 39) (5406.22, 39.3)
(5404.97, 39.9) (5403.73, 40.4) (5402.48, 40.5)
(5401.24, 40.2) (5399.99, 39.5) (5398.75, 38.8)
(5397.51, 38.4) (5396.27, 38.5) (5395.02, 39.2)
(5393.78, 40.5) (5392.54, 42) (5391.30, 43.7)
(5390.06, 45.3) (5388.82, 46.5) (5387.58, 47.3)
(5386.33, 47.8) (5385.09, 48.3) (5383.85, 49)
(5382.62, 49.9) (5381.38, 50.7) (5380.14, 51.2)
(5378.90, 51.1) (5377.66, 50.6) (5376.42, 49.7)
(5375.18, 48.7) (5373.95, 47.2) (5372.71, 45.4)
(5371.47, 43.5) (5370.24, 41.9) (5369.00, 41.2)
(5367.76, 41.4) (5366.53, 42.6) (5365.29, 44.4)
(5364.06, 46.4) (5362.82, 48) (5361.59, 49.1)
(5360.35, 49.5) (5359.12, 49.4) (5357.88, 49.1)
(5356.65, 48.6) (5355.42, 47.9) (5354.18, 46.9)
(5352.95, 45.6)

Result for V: -2.2 angstroms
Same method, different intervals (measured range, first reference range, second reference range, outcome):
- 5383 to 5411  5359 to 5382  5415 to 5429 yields 2.1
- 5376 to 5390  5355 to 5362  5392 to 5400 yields -2.1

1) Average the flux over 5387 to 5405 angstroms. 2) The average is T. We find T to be 41.4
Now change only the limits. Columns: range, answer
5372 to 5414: 44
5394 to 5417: 40.7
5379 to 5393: 47.6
